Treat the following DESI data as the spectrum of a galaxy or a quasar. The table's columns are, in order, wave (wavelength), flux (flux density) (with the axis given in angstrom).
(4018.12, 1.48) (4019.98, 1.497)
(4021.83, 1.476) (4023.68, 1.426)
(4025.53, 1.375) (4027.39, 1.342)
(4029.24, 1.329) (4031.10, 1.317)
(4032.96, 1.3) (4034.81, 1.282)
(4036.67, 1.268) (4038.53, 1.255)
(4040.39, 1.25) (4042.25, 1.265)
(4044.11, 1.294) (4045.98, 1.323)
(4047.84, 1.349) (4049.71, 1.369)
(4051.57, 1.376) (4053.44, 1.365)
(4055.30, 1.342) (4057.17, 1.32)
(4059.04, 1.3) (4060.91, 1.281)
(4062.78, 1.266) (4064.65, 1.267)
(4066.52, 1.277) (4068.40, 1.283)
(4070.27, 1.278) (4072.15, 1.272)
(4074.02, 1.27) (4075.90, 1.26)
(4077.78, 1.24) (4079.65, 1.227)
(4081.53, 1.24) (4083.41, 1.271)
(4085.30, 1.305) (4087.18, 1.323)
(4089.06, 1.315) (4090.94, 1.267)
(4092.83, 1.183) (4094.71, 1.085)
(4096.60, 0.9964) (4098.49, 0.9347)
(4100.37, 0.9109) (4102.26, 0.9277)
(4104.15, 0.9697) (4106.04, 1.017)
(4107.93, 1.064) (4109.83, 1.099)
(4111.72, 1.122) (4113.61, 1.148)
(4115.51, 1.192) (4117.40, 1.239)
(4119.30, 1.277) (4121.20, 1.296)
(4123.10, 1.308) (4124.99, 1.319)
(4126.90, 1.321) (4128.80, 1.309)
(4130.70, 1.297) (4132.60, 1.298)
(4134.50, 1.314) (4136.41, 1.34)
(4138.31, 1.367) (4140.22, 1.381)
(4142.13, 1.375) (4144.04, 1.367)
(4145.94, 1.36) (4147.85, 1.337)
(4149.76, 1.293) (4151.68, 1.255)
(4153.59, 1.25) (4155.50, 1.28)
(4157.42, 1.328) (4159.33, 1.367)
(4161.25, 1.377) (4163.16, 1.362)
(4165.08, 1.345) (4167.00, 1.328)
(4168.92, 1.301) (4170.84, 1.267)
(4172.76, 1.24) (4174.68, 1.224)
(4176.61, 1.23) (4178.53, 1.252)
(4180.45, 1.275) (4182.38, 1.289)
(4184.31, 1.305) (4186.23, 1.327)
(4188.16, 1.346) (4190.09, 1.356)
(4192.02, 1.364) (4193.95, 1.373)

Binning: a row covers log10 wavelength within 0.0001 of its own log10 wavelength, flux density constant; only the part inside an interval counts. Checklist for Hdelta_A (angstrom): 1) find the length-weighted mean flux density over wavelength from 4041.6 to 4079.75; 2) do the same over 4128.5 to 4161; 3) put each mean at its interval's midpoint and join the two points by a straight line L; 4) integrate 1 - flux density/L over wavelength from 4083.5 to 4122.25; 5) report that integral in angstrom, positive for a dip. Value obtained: 5.2 angstrom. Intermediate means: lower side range 1.3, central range 1.14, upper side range 1.33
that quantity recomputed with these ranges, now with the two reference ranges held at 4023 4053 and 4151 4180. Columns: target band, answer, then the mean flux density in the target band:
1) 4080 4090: 0.18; 1.29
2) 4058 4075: 0.47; 1.28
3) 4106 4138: 1.49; 1.24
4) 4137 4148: -0.57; 1.37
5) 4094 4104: 2.60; 0.968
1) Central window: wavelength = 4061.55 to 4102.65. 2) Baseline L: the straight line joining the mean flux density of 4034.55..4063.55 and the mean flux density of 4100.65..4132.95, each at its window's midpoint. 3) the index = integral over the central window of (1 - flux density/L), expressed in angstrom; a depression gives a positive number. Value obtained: 1.4 angstrom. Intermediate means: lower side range 1.31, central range 1.2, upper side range 1.18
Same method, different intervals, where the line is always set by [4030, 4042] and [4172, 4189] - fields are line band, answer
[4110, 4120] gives 0.7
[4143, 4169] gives -1.0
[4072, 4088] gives 0.1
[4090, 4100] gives 1.5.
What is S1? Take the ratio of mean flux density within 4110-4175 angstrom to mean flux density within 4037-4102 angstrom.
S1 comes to 1.0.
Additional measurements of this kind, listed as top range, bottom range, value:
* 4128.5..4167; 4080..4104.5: 1.17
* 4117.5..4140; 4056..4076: 1.02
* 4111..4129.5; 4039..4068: 0.96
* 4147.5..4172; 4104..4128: 1.10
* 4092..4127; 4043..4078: 0.86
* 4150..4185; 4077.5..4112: 1.14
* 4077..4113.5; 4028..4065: 0.87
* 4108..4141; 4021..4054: 0.95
